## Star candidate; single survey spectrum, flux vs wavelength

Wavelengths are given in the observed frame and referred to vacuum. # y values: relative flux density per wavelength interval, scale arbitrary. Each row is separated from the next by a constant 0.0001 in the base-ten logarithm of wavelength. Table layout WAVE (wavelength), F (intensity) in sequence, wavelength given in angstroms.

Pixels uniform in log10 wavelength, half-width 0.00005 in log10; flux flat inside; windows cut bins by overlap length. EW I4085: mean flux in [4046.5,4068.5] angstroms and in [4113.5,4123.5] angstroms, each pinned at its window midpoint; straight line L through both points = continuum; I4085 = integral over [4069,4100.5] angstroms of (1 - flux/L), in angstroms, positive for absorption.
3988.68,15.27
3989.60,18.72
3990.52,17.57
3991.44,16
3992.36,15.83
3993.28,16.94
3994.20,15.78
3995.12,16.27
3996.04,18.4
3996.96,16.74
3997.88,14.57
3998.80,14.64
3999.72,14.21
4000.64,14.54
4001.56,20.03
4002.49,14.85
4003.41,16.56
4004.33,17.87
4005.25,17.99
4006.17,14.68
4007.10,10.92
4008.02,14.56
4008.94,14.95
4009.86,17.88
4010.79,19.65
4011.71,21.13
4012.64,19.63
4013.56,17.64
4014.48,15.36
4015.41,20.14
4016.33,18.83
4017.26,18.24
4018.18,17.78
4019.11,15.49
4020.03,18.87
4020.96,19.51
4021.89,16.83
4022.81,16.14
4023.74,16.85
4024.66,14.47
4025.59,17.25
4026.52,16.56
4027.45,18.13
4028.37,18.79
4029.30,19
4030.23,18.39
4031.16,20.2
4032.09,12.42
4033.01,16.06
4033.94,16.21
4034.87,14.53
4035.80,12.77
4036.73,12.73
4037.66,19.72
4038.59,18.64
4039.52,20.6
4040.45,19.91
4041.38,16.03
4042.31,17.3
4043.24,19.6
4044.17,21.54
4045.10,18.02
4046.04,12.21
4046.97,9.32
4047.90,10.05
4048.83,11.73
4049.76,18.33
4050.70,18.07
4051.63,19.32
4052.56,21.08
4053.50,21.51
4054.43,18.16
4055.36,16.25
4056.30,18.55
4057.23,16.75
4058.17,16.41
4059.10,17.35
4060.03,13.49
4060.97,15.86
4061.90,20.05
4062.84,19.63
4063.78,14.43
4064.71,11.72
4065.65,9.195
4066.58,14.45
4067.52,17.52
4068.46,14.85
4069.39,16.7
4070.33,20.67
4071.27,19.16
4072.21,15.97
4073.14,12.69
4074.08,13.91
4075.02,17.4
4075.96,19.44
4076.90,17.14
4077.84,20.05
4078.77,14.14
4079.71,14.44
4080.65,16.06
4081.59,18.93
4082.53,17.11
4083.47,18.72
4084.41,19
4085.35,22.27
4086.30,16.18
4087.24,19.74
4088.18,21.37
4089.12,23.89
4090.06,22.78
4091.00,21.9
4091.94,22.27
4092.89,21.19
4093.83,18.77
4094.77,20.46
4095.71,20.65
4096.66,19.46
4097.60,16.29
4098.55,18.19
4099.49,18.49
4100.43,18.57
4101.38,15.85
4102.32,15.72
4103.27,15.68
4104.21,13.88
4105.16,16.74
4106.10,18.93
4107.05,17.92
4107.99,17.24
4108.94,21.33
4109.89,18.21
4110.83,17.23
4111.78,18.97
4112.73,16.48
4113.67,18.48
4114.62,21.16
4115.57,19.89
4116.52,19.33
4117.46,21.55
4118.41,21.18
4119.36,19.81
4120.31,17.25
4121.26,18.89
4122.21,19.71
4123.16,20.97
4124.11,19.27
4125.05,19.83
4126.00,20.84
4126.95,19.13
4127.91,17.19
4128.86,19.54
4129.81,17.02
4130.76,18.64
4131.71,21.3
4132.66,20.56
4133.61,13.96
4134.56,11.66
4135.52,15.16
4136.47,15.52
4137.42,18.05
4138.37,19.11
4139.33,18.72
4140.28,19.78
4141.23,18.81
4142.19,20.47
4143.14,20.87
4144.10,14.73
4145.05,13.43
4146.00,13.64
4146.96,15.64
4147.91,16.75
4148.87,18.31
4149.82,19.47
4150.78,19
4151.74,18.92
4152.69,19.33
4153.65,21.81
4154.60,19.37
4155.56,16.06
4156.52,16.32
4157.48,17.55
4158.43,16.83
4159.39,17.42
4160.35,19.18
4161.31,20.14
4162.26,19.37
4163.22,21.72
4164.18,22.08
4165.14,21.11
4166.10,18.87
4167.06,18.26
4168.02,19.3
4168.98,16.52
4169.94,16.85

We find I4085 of -1.6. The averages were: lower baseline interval 16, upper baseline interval 19.9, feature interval 18.7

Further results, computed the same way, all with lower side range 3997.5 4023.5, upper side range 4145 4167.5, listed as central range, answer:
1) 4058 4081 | 1.9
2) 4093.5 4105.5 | 0.2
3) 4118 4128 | -0.8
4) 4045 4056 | 0.8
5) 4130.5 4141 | 0.4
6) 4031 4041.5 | 0.4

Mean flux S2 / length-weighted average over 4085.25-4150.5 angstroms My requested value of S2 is 18.6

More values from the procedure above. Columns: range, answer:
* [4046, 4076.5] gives 16.2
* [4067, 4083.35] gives 16.9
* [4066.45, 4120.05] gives 18.4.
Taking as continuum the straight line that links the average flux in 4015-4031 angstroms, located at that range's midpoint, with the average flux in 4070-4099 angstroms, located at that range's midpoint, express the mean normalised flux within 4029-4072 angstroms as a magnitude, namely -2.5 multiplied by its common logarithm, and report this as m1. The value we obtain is 0.096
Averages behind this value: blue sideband 17.8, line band 16.6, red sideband 18.7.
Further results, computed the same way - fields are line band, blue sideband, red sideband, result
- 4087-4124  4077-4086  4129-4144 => -0.08 mag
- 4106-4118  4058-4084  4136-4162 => -0.11 mag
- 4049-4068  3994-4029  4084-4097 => 0.14 mag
